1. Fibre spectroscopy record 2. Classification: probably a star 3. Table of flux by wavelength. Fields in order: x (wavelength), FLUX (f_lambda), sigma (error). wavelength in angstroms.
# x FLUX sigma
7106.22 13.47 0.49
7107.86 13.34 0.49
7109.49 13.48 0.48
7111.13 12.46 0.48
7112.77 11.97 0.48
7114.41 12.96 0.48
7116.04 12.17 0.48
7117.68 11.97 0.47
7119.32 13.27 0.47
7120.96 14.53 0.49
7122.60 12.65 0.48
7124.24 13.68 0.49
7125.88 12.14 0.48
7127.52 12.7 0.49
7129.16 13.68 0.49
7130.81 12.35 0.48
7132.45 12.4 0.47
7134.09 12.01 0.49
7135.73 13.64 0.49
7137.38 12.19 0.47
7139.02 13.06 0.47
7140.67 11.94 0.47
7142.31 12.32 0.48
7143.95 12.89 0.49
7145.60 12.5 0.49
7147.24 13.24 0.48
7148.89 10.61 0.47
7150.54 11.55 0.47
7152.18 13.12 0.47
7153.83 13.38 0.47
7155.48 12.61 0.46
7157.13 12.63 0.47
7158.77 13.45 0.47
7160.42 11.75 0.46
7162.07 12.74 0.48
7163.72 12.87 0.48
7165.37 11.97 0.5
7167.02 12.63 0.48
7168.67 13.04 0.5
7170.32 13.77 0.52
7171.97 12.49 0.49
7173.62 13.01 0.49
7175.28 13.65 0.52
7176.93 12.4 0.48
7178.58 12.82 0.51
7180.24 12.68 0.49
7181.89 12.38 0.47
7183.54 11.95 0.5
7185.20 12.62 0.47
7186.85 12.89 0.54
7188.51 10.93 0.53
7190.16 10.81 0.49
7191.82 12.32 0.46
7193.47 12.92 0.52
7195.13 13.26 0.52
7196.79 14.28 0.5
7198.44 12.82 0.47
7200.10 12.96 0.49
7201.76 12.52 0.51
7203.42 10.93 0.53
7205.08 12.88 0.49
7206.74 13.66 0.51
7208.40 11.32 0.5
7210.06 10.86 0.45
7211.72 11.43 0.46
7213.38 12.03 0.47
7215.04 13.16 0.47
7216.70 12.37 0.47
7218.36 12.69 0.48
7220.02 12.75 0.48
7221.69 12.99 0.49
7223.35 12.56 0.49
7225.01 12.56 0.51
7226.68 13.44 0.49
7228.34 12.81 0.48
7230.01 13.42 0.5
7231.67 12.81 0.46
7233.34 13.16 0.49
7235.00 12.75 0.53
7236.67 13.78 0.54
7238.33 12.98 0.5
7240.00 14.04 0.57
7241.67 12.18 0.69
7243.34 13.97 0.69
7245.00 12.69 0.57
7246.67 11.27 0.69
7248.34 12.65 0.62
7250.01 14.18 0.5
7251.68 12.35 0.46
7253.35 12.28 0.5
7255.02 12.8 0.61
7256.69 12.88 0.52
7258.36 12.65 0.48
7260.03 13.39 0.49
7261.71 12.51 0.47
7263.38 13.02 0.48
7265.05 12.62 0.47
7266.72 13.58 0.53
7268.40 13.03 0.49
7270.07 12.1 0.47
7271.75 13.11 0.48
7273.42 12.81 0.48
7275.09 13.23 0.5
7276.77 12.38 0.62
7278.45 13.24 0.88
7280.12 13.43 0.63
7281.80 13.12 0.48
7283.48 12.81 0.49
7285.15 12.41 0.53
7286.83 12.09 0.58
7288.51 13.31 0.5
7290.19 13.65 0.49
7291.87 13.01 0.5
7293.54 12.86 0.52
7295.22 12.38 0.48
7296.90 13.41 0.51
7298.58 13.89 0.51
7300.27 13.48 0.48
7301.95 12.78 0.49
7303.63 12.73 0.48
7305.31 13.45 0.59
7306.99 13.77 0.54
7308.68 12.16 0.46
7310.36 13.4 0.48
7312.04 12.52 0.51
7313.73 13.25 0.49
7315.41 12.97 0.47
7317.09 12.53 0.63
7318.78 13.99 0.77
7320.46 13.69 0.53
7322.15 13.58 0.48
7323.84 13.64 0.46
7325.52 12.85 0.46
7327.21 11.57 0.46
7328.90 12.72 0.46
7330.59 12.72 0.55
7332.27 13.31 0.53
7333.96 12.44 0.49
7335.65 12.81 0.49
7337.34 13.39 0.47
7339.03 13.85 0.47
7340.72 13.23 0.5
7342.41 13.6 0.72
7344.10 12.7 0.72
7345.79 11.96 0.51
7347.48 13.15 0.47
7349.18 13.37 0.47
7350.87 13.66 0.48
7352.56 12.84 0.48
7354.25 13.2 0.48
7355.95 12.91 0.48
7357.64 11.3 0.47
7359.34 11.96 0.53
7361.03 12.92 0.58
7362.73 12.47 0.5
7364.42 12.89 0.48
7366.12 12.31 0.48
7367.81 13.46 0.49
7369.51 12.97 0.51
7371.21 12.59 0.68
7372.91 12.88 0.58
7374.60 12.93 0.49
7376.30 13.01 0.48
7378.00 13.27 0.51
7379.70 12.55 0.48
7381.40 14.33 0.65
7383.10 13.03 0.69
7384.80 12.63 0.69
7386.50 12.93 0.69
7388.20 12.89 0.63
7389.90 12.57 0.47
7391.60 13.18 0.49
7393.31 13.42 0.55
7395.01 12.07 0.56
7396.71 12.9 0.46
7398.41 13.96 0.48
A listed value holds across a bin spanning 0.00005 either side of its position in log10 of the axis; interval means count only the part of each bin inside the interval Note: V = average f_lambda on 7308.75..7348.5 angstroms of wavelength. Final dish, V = 13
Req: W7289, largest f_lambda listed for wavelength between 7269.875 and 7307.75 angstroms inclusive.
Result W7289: 13.89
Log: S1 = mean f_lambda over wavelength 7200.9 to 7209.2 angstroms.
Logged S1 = 12.3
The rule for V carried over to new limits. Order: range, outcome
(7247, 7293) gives 12.9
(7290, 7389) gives 13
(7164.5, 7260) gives 12.7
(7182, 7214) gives 12.3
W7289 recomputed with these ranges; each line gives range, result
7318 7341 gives 13.99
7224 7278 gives 14.18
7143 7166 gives 13.45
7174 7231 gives 14.28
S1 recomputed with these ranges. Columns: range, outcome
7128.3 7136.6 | 12.8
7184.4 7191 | 11.8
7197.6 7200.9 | 12.9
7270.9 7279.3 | 13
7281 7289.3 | 12.7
